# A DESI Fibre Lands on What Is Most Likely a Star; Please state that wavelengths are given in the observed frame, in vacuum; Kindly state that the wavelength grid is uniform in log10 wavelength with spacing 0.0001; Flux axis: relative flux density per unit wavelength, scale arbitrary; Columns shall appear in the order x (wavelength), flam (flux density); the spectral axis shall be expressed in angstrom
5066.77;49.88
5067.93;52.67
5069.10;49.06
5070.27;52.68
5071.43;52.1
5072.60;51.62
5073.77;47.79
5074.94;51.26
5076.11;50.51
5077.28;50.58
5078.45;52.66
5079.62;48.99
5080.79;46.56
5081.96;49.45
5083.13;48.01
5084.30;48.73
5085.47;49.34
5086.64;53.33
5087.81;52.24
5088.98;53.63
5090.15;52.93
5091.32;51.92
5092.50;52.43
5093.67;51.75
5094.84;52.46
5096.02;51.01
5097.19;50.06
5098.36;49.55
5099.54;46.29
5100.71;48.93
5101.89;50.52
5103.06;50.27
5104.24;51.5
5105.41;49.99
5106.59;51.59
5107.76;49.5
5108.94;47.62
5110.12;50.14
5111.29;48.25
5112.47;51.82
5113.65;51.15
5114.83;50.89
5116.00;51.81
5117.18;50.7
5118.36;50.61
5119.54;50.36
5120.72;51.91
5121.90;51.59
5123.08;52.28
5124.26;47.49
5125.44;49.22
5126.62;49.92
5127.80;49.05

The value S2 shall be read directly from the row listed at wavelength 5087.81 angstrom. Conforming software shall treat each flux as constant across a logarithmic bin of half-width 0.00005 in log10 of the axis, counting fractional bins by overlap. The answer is 52.24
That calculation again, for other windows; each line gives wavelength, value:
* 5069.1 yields 49.06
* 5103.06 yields 50.27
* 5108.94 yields 47.62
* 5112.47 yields 51.82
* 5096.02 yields 51.01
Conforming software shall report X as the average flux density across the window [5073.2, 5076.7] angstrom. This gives 49.8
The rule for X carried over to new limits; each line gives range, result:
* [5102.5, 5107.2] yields 50.9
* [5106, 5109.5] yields 49.6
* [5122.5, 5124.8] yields 49.9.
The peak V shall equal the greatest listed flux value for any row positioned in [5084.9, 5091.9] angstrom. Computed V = 53.63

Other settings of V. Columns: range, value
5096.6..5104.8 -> 51.5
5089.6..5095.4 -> 52.93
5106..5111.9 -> 51.59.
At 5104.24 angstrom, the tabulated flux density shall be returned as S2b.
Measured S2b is 51.5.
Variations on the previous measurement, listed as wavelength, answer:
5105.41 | 49.99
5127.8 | 49.05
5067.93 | 52.67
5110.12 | 50.14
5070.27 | 52.68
